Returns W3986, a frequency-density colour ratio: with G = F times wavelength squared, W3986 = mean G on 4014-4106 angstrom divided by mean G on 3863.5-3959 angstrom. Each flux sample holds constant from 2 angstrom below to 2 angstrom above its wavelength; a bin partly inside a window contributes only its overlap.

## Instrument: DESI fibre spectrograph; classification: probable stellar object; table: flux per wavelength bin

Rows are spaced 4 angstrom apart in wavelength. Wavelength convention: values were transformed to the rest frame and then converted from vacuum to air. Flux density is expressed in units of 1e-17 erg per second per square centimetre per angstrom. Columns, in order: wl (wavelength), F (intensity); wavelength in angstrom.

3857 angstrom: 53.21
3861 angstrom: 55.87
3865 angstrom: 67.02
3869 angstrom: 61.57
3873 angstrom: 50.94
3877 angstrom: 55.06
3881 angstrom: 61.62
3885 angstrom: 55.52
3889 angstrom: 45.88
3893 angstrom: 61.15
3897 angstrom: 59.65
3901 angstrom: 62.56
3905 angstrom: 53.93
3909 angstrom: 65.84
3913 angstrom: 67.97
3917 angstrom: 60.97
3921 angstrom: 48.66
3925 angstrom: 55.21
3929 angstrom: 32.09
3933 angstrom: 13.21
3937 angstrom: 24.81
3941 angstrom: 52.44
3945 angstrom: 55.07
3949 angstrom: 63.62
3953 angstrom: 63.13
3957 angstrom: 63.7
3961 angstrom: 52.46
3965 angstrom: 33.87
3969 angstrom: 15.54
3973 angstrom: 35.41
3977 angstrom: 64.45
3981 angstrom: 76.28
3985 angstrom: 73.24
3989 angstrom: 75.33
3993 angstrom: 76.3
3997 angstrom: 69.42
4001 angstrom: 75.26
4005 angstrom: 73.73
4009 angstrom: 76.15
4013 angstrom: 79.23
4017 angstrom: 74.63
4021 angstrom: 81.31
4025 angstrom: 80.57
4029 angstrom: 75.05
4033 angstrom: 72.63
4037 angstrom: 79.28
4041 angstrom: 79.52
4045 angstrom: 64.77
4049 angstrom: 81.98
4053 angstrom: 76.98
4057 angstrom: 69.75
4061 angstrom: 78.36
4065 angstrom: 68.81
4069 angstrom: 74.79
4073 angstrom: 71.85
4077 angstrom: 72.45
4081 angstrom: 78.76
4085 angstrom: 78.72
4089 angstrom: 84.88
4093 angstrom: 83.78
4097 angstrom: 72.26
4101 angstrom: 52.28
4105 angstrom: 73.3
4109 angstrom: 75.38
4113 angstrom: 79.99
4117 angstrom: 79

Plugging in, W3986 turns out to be 1.5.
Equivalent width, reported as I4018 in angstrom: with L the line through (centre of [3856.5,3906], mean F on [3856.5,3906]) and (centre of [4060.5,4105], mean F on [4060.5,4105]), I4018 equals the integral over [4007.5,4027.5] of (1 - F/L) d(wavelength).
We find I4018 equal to -2.8 angstrom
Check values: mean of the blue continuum 57.4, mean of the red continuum 74.1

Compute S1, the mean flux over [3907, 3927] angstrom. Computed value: 59.7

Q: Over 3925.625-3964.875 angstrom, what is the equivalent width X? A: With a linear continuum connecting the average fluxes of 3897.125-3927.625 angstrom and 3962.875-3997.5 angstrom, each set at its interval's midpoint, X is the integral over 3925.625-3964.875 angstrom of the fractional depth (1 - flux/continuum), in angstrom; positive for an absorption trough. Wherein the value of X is 7.83 angstrom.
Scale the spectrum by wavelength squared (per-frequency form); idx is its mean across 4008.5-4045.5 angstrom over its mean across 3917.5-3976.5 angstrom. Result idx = 1.80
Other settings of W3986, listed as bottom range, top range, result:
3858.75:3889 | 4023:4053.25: 1.45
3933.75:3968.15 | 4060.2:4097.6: 1.68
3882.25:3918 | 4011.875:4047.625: 1.37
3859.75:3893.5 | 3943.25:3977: 0.89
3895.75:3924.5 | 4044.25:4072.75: 1.33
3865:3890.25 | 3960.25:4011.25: 1.16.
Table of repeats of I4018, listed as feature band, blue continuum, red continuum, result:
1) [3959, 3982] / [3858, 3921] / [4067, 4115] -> 7.1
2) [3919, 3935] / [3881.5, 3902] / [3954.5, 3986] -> 5.1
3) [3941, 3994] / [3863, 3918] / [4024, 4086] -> 7.7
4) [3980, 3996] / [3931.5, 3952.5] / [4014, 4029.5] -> -2.8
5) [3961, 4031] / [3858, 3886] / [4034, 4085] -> 3.2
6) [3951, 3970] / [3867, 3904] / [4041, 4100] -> 5.0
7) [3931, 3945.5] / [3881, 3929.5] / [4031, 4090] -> 6.3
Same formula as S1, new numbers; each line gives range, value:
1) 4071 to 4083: 74.4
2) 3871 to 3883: 55.9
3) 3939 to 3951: 57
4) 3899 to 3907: 58.2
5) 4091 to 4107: 70.4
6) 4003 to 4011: 74.9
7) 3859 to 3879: 58.1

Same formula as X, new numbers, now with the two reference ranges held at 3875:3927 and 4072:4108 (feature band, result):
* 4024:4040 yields -1.7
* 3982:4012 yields -3.7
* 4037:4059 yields -1.3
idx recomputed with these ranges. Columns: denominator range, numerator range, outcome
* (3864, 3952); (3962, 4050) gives 1.35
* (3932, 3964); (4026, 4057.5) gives 1.60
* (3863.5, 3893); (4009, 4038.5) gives 1.46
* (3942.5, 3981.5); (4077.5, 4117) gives 1.57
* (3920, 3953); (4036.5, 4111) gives 1.80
